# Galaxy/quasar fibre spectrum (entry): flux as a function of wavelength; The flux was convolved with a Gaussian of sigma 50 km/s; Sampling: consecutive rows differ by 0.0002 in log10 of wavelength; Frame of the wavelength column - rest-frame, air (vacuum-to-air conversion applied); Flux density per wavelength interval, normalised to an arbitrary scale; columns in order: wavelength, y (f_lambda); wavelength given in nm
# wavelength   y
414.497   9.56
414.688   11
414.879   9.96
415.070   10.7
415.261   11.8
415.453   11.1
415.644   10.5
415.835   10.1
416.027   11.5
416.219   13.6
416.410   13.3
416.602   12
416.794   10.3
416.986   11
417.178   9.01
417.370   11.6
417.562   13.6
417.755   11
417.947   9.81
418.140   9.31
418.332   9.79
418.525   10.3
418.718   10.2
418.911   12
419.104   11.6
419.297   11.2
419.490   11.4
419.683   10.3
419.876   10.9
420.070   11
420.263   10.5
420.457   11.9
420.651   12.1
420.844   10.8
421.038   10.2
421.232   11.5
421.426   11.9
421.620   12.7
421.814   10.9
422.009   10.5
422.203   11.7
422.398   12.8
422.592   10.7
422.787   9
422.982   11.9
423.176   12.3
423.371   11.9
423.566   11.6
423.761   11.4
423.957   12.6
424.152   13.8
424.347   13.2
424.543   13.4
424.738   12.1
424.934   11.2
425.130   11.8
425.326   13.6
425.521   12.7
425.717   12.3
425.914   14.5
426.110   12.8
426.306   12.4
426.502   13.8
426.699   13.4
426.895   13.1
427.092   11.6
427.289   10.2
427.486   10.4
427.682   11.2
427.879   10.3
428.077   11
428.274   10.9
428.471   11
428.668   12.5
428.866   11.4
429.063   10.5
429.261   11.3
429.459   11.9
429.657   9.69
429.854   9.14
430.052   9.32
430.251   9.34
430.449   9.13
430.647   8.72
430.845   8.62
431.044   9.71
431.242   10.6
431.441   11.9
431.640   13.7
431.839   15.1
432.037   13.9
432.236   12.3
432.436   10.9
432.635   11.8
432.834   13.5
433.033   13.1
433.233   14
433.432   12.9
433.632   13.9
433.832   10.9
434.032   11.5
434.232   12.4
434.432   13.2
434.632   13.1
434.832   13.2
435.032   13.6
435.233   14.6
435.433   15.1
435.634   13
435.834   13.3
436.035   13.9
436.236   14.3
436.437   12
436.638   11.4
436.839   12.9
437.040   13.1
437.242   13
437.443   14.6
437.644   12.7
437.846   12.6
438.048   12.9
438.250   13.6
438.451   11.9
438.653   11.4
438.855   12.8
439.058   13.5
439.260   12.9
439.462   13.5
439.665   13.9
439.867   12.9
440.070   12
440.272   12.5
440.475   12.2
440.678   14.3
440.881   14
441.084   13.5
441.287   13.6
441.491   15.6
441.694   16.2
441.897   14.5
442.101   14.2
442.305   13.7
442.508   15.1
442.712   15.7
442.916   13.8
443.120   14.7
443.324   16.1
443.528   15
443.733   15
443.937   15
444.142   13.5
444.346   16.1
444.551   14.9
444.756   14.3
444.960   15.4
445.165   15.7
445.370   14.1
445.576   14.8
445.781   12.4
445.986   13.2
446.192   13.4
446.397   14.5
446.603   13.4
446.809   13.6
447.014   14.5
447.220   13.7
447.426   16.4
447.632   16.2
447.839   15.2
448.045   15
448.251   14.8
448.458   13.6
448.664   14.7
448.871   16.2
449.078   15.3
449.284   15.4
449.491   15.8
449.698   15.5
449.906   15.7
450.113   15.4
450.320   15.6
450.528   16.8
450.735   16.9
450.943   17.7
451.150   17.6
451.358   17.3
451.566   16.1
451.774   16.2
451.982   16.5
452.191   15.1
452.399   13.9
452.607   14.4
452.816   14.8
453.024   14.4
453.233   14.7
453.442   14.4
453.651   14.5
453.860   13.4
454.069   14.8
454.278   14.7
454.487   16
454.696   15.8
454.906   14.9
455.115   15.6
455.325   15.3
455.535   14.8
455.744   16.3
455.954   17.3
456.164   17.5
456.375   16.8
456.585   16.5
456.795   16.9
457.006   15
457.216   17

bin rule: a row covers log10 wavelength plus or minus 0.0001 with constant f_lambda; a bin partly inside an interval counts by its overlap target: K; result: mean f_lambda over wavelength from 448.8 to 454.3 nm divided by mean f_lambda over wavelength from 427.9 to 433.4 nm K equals 1.4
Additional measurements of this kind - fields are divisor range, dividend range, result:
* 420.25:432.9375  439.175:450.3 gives 1.25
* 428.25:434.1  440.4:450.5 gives 1.29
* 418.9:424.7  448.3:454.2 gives 1.33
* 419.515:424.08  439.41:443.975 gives 1.25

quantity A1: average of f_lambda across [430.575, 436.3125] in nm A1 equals 12.7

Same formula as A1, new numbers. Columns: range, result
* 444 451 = 15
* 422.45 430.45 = 11.7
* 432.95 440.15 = 13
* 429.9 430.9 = 9.05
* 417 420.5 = 10.8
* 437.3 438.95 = 12.8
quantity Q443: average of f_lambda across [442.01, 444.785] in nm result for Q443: 14.8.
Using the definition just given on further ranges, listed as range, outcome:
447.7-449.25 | 15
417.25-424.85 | 11.4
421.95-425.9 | 12.1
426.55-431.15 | 10.7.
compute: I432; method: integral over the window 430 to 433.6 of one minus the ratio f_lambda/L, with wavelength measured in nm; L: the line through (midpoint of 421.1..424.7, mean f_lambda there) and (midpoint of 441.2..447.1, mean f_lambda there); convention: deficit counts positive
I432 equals 0.372 nm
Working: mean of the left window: 11.9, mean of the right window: 14.6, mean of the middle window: 11.7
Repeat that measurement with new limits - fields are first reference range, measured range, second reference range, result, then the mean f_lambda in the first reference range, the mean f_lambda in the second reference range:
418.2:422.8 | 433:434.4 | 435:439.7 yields 0.00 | 11.1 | 13.2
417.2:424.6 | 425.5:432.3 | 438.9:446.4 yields 0.54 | 11.4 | 14.2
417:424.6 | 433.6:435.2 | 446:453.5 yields 0.05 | 11.3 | 15.3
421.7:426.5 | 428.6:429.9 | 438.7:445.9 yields 0.18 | 12.2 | 14.2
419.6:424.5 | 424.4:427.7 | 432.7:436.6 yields -0.10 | 11.5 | 13.2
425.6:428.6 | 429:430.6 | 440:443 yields 0.30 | 11.9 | 14.1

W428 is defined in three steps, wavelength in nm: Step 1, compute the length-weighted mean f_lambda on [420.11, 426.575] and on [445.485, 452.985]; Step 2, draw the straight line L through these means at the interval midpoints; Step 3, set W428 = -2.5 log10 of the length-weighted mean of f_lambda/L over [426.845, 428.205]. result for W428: 0.14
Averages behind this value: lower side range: 12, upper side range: 15.2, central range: 11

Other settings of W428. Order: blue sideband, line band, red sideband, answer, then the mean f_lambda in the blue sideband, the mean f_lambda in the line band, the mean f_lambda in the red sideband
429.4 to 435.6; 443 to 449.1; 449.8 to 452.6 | 0.02 mag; 12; 14.7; 16.1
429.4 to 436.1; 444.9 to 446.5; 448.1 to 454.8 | 0.02 mag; 12.1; 14.2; 15.4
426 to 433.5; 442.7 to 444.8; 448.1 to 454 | -0.06 mag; 11.5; 14.9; 15.4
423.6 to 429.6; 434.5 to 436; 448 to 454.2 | -0.04 mag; 12.1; 13.7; 15.4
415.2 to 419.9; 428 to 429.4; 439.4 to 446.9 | 0.11 mag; 11.1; 11.3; 14.2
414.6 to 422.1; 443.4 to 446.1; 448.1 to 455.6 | -0.01 mag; 11.1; 14.6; 15.4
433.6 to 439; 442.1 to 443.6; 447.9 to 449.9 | -0.05 mag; 13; 14.8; 15.2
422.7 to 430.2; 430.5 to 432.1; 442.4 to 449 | 0.10 mag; 11.8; 11.4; 14.7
